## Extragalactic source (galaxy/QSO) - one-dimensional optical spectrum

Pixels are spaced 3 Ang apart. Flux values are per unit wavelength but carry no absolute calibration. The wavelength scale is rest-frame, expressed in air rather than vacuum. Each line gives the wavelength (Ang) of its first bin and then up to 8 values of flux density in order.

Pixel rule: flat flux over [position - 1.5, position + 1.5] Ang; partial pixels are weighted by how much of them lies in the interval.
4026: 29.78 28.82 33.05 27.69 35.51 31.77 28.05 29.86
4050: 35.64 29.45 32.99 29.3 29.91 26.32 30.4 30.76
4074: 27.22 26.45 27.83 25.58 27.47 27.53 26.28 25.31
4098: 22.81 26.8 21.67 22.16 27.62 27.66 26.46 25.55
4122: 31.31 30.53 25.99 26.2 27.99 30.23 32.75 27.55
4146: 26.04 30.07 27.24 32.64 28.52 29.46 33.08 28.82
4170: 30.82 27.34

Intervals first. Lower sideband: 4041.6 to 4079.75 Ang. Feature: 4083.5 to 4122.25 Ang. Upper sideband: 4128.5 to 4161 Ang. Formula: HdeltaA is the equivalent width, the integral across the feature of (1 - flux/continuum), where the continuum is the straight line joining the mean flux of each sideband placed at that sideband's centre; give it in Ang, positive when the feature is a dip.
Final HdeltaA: 4.5 Ang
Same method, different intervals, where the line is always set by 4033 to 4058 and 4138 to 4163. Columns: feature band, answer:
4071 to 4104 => 4.6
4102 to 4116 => 2.4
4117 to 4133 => 1.1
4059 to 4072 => 0.7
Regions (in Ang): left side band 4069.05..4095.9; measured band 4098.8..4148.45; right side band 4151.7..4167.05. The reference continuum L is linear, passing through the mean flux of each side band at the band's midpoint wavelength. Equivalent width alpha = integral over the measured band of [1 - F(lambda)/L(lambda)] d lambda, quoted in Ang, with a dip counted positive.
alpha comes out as 2.8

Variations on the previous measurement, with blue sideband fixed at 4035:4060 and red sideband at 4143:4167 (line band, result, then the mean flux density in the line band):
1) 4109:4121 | 1.3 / 27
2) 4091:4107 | 3.2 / 24.3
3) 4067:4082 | 1.2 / 28.4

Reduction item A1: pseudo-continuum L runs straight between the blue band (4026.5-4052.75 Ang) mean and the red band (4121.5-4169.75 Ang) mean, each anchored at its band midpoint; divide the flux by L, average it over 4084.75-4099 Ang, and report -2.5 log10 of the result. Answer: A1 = 0.17 mag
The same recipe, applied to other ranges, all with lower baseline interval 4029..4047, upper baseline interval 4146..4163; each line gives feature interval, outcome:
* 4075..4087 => 0.13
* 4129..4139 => 0.05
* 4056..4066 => 0.05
